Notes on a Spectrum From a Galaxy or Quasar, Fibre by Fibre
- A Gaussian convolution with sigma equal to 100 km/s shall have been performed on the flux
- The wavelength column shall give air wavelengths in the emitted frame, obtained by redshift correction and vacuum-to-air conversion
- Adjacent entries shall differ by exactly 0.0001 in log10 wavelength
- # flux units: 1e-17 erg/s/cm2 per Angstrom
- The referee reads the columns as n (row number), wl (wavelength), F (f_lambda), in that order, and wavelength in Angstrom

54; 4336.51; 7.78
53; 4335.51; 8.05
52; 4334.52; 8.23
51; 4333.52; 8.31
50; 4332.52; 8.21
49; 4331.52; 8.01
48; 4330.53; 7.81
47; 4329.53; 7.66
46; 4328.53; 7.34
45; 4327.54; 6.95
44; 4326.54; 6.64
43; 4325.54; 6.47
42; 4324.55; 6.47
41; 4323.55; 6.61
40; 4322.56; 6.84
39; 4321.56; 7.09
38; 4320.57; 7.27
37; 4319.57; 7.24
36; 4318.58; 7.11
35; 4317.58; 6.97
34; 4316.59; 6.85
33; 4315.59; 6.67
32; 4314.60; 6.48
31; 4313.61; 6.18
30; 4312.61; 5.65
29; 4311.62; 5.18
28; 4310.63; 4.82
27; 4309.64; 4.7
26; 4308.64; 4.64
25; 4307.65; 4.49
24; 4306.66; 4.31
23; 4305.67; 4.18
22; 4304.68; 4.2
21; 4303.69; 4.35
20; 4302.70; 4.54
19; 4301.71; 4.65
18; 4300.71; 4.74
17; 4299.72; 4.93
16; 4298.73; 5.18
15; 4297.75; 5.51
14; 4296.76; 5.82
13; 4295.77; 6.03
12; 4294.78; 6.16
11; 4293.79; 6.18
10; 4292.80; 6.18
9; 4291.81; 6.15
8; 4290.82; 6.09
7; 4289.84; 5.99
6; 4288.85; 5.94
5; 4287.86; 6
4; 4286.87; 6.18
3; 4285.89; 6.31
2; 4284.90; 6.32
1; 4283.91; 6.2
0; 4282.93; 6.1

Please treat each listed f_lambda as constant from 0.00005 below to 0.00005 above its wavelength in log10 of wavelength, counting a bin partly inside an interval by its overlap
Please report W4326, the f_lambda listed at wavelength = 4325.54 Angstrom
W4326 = 6.47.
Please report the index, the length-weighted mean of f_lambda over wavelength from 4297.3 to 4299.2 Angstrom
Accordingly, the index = 5.37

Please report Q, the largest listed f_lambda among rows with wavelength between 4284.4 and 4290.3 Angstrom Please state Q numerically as 6.32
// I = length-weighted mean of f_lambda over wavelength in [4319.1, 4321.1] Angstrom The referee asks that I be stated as 7.25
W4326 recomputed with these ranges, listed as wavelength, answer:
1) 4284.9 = 6.32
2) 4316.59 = 6.85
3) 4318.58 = 7.11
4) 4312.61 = 5.65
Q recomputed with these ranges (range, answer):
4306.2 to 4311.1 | 4.82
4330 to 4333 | 8.21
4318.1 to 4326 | 7.27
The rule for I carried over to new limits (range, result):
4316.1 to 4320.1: 7.04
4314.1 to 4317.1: 6.68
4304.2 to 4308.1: 4.3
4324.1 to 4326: 6.49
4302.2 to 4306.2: 4.32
